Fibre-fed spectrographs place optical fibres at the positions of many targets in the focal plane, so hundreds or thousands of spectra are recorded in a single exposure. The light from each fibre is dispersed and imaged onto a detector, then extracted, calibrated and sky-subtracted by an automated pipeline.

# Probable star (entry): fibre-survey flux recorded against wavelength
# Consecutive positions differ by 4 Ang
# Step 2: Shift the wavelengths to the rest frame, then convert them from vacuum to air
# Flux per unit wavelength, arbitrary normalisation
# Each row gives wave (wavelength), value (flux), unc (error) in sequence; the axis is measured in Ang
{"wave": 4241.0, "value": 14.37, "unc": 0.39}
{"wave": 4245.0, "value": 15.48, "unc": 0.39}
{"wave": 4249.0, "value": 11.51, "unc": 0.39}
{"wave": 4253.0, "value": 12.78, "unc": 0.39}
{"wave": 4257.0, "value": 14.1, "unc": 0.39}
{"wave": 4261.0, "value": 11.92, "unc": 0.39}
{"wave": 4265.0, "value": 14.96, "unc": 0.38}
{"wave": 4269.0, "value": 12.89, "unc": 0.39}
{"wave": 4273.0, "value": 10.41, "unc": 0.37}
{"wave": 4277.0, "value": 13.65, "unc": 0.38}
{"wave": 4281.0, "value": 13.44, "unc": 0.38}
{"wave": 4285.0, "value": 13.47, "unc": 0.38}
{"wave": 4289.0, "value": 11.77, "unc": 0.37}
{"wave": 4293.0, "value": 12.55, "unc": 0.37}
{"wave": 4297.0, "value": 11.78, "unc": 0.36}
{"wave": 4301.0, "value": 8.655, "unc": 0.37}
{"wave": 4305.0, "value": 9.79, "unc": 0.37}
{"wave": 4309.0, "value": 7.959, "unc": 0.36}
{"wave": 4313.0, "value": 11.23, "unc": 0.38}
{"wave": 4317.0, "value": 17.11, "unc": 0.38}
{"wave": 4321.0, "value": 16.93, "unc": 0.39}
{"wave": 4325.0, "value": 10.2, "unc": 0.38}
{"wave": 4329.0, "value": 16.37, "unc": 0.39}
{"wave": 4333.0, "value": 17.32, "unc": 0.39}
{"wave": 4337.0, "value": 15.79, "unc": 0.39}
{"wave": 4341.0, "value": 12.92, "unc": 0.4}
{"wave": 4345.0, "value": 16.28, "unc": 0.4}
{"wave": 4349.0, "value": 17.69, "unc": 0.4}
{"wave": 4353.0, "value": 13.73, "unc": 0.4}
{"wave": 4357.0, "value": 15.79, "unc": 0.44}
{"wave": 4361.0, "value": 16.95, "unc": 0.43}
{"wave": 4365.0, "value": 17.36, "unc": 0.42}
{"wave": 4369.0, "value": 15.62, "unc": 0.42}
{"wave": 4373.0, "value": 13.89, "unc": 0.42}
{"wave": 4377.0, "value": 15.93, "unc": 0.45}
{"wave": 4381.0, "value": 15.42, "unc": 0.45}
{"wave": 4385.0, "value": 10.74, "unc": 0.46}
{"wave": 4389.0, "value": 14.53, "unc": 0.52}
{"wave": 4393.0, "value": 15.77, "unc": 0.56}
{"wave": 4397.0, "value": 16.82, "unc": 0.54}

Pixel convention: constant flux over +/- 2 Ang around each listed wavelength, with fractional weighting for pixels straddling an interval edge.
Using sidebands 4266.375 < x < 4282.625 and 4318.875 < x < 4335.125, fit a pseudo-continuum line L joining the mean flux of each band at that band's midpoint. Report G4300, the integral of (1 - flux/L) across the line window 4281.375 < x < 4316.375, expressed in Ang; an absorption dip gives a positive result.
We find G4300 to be 6.4 Ang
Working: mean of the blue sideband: 12.7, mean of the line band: 11.3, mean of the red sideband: 15.2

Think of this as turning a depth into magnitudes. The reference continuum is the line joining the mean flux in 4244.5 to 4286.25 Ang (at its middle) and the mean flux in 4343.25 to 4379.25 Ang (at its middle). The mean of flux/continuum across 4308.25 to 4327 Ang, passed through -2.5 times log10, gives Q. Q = 0.13 mag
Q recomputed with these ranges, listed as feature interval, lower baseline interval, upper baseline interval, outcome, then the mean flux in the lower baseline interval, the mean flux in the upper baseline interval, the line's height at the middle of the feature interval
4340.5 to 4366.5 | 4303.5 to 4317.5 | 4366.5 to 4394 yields -0.206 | 11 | 14.6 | 13.2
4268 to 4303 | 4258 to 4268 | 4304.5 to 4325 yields 0.089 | 13.5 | 12.6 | 13.1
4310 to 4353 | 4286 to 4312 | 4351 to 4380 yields -0.150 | 10.6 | 15.6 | 13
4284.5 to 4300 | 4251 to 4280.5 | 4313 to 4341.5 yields 0.153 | 13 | 15.1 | 13.9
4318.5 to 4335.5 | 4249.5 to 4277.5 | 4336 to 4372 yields -0.029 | 12.8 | 15.7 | 14.9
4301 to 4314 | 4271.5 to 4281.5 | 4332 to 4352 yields 0.439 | 12.5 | 15.8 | 14.1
